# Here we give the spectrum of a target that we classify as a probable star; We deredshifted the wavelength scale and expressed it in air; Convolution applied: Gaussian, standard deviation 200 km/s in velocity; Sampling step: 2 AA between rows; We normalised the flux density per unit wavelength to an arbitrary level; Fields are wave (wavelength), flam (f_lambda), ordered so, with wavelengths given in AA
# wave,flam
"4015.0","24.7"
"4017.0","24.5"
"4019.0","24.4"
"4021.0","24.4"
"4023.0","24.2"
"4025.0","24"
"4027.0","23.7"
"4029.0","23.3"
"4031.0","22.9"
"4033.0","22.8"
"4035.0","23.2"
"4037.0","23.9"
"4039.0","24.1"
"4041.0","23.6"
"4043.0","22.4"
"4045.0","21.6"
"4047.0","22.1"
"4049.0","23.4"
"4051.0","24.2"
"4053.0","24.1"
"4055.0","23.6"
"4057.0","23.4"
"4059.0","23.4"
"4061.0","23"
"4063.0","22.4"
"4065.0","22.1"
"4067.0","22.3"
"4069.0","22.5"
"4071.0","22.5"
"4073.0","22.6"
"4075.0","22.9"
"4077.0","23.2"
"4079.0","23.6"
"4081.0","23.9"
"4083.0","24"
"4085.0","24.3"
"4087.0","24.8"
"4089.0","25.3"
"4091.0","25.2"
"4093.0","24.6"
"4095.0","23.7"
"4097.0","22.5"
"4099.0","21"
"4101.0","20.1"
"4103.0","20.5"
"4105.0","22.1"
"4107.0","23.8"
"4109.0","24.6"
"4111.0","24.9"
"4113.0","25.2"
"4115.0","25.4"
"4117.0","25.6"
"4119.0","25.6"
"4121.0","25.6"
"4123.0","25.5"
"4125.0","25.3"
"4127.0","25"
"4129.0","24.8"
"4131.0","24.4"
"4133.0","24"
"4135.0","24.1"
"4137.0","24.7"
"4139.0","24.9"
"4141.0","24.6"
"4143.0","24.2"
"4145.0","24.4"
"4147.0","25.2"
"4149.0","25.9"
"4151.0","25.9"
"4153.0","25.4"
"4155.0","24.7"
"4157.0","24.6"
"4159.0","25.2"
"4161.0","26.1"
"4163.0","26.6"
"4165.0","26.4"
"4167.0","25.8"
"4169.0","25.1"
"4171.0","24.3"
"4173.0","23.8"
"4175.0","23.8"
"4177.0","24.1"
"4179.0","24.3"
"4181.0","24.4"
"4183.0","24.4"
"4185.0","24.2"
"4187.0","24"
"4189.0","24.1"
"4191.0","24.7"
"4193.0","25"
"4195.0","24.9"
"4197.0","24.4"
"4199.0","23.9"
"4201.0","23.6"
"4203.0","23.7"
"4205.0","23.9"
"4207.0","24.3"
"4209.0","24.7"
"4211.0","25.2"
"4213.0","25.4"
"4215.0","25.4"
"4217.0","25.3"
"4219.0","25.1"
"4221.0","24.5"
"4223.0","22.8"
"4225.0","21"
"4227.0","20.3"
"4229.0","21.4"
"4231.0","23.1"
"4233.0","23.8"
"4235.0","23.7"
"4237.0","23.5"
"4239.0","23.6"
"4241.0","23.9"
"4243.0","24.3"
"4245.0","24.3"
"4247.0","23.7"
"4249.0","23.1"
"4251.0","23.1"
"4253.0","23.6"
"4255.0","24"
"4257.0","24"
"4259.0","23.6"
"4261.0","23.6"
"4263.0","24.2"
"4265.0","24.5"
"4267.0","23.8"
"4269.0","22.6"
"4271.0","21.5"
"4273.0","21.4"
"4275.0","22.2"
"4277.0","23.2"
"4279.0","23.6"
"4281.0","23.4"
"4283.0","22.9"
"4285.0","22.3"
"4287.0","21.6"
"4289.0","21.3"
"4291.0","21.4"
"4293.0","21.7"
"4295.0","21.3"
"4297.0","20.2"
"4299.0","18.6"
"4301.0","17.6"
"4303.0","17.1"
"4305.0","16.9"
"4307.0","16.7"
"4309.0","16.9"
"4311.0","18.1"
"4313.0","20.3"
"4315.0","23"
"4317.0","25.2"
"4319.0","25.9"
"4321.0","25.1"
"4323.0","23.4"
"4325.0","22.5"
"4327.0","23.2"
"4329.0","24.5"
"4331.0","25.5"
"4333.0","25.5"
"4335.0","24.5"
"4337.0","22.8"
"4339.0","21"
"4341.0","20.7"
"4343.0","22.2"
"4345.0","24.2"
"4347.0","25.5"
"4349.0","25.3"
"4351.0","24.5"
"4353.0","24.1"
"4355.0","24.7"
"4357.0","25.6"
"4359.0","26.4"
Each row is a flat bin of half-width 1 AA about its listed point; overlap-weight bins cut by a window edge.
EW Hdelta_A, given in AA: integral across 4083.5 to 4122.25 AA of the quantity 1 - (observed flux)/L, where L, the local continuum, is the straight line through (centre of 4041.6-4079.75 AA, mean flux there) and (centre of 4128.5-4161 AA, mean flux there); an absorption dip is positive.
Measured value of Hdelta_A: -0.1 AA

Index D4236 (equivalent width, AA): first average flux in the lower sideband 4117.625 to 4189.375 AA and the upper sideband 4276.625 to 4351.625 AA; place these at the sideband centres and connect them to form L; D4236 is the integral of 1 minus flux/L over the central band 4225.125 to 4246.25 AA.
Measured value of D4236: 0.3 AA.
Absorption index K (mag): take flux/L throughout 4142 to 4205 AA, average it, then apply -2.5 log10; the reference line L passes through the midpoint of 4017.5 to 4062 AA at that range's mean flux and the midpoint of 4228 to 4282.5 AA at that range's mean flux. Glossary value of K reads -0.06 mag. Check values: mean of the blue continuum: 23.5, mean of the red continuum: 23.4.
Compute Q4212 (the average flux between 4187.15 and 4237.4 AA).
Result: 23.9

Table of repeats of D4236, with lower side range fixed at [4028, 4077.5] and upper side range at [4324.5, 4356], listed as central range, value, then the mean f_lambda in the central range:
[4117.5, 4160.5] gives -3.2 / 25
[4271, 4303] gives 3.1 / 21.4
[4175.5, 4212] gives -1.4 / 24.3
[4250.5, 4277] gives 0.4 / 23.2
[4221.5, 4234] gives 0.7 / 22.2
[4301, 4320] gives 3.1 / 19.9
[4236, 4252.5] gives -0.1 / 23.7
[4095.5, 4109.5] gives 0.7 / 22.1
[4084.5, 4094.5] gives -0.7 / 24.8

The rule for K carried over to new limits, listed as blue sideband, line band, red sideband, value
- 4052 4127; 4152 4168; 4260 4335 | -0.111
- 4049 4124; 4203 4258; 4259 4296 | -0.041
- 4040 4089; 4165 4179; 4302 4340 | -0.087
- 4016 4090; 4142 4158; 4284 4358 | -0.093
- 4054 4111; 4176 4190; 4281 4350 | -0.073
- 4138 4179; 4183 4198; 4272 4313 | -0.024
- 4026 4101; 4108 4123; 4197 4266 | -0.083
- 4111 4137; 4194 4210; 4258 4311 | -0.045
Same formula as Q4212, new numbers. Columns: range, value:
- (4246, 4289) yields 23.1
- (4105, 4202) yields 24.8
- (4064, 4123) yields 23.6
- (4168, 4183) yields 24.3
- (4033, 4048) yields 23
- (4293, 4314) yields 18.5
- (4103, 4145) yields 24.6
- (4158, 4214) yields 24.7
